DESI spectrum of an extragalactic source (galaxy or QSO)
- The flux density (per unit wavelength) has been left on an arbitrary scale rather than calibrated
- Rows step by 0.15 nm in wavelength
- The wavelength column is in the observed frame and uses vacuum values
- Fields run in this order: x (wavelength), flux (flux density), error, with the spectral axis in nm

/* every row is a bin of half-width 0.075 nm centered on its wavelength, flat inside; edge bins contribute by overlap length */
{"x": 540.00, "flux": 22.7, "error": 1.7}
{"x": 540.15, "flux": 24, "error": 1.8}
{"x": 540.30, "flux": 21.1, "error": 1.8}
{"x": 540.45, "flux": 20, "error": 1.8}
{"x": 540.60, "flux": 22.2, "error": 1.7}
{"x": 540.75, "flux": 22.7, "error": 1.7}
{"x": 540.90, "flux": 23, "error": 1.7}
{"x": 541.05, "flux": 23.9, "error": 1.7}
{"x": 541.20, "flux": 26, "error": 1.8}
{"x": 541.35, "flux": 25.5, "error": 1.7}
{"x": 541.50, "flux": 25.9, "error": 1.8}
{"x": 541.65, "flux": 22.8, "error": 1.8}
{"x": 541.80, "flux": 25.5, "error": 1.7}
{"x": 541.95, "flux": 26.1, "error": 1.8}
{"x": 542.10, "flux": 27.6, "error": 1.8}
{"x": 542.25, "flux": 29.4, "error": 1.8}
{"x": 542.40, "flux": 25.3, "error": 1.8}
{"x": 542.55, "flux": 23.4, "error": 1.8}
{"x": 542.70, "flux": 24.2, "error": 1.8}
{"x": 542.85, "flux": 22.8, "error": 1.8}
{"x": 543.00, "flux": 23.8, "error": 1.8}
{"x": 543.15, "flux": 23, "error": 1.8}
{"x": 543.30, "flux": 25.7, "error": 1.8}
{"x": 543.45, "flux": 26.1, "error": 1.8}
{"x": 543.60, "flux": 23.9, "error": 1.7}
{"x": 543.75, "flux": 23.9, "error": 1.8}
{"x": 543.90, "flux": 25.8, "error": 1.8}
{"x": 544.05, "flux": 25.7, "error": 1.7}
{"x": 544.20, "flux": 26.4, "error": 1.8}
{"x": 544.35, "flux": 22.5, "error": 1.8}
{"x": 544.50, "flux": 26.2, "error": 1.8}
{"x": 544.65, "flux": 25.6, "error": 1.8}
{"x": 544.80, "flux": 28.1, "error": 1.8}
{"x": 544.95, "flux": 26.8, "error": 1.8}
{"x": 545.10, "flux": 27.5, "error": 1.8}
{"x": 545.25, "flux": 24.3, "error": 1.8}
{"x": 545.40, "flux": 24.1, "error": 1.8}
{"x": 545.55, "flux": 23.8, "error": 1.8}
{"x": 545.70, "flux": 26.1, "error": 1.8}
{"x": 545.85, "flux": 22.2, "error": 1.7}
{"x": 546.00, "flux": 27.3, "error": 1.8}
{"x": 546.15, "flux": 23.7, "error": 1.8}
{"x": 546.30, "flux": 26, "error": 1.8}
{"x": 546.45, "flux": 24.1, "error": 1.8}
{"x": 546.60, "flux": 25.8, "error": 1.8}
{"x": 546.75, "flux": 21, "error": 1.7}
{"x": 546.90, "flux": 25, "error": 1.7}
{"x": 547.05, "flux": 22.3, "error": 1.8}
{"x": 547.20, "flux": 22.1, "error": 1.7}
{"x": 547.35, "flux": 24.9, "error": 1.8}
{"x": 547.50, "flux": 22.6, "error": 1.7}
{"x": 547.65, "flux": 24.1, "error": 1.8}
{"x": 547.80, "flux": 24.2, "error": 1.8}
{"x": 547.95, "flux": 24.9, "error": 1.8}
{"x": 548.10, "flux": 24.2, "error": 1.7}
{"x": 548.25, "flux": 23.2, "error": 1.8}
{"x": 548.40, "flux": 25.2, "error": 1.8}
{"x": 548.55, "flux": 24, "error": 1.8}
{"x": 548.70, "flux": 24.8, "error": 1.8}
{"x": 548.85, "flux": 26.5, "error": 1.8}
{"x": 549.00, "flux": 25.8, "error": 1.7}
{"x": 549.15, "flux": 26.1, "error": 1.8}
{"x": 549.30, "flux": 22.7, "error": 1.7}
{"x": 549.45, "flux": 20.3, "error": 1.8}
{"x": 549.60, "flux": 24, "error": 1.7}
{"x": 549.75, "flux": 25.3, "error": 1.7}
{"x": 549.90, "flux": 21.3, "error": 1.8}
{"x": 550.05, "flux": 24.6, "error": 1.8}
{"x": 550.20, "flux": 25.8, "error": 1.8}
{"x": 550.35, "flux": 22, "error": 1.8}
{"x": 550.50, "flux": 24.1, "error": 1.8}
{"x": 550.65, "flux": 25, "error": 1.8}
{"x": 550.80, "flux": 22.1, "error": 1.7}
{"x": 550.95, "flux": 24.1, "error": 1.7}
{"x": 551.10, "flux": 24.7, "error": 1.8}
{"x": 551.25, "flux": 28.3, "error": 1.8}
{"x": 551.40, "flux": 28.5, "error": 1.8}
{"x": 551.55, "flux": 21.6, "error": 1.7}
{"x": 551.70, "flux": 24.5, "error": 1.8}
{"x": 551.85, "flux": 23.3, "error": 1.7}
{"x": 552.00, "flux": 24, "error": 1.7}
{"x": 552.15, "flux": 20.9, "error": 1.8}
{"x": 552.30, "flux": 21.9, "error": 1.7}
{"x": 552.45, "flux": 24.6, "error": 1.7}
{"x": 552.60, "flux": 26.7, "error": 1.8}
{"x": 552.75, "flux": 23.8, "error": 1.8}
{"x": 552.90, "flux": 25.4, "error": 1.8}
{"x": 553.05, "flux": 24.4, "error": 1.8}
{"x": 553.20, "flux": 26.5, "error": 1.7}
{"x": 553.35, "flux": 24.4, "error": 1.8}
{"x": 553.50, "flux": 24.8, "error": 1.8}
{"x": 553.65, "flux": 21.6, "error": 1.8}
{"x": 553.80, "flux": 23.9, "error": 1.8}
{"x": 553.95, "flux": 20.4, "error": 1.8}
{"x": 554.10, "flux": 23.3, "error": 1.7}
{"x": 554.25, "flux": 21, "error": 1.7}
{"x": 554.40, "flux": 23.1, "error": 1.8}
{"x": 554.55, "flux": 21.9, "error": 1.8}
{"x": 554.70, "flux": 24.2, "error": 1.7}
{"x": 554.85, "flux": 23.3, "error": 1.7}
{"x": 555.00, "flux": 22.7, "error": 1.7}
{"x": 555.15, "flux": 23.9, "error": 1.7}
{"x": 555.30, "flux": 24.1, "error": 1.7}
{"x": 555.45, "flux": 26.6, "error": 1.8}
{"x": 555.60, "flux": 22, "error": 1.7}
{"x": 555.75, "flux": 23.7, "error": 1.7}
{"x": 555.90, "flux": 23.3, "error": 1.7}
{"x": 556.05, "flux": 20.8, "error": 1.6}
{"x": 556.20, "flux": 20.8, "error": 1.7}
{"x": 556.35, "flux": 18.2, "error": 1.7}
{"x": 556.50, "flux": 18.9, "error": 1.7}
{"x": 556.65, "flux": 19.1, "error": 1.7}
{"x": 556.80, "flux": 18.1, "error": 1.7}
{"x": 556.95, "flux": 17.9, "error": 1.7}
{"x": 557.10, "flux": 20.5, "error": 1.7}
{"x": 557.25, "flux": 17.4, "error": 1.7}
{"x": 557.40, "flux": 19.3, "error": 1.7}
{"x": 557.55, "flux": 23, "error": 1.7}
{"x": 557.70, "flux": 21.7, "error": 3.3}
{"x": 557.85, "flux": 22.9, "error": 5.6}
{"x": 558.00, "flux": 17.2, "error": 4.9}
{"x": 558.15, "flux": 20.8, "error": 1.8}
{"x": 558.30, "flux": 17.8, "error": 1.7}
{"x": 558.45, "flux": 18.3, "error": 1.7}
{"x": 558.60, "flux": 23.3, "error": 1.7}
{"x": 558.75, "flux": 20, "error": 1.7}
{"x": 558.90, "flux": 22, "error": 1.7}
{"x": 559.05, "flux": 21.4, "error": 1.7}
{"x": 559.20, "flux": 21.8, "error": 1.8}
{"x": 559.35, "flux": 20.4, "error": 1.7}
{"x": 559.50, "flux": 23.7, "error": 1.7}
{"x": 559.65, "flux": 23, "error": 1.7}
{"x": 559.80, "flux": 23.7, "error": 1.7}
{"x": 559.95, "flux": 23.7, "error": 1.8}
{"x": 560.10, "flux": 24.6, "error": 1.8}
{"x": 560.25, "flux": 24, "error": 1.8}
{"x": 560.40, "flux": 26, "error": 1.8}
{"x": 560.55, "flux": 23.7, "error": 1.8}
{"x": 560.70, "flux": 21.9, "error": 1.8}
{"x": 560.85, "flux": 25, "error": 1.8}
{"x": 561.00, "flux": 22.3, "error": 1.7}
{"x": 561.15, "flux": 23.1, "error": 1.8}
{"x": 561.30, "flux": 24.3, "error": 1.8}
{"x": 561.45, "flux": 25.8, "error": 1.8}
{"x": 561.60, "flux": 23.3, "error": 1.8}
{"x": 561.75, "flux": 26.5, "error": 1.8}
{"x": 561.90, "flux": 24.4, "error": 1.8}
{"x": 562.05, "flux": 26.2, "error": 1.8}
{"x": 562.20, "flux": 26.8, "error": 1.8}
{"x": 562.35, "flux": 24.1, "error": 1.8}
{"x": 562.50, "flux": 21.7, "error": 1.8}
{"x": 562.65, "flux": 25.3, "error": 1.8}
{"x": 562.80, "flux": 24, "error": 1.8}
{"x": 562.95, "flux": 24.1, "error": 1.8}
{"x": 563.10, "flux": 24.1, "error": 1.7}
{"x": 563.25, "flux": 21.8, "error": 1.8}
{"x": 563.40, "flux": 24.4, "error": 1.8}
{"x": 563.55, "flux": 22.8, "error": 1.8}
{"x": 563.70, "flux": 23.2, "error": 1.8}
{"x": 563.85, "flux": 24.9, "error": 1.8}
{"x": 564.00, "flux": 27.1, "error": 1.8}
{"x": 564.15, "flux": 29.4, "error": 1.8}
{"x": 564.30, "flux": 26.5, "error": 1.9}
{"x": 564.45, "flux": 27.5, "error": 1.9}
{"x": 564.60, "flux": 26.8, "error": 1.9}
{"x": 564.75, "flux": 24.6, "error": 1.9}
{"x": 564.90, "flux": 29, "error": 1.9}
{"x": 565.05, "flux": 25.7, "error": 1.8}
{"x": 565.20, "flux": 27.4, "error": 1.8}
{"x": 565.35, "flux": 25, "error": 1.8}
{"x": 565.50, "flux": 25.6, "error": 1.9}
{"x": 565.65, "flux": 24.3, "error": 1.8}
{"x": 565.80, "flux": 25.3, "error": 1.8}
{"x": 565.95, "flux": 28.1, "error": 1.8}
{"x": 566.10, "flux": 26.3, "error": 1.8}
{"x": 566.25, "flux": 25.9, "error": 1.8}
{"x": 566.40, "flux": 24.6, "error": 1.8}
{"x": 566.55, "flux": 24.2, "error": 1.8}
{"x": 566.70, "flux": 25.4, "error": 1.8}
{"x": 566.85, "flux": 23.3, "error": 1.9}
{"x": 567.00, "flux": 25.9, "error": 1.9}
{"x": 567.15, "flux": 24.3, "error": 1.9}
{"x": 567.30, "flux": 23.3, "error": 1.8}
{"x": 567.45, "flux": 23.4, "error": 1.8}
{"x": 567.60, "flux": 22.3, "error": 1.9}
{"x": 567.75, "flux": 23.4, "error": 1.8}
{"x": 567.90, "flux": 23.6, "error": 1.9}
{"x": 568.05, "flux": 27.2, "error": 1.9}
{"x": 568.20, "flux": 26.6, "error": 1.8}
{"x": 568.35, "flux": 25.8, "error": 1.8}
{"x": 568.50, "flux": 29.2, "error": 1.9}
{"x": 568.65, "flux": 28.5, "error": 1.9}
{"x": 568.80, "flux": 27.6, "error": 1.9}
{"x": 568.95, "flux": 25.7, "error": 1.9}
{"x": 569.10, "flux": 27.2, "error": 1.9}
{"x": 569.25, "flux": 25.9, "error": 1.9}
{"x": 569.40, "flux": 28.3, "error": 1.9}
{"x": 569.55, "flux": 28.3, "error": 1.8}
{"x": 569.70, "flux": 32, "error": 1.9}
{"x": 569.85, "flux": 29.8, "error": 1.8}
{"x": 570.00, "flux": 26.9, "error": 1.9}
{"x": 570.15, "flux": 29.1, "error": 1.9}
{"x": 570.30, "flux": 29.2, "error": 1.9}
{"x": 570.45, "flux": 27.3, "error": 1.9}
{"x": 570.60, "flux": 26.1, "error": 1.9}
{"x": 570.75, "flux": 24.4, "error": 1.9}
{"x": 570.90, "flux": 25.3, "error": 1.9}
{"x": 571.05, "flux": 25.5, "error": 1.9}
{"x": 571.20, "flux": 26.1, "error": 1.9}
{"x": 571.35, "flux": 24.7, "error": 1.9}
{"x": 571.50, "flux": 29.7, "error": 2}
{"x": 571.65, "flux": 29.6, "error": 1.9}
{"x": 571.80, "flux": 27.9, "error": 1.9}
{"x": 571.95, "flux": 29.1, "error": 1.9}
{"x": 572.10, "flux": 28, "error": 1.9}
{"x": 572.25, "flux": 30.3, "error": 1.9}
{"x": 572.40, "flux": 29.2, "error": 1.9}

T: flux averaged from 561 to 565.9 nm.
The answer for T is 25.1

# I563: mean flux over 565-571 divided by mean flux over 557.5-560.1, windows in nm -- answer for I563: 1.22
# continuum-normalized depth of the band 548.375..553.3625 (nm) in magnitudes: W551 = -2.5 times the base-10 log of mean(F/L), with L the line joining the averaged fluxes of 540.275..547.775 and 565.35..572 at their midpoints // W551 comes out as 0.03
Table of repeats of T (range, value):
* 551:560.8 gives 22.5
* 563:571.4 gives 26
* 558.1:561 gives 22.4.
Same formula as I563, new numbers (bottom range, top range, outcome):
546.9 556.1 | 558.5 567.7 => 1.02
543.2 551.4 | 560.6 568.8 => 1.02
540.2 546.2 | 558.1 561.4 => 0.91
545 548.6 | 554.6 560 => 0.88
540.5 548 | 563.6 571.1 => 1.06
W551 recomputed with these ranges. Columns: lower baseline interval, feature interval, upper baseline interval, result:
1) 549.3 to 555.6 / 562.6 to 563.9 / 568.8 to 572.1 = 0.10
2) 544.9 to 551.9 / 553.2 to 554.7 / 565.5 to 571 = 0.09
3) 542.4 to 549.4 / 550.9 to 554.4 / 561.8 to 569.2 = 0.04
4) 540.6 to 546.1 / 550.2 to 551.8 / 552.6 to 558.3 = -0.06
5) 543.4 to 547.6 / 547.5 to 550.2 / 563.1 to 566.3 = 0.03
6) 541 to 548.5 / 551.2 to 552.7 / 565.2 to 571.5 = 0.04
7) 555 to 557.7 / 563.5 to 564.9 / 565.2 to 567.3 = -0.07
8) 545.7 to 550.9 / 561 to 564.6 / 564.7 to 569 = 0.02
